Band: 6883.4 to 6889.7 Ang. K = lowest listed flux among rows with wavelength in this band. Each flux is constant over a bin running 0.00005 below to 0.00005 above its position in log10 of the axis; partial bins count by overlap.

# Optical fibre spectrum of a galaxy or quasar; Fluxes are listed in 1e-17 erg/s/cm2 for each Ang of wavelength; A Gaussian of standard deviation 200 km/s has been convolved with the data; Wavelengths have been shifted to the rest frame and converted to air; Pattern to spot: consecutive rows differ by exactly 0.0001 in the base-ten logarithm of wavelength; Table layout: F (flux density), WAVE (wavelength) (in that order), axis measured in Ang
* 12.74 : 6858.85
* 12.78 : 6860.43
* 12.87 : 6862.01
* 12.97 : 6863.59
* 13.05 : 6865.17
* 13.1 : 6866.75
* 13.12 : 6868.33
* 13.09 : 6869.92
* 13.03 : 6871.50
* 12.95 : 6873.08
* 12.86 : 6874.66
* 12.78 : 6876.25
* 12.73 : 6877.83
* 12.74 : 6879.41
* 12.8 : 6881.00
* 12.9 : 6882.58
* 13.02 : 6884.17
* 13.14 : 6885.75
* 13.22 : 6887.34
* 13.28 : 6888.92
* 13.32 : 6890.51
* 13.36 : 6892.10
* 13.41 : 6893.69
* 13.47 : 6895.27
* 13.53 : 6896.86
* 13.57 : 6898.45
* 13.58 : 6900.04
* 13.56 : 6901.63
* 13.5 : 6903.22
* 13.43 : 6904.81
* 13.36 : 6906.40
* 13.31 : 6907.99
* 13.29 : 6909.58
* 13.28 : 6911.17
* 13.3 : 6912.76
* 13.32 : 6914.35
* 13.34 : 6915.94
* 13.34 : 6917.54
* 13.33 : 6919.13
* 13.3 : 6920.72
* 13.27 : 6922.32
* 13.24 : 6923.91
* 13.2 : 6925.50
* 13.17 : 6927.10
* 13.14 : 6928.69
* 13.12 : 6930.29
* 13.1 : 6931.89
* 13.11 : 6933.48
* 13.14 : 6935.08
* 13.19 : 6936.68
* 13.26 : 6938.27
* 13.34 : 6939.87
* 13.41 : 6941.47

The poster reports 13.02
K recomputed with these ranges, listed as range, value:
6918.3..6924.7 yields 13.24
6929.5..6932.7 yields 13.1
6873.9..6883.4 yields 12.73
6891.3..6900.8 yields 13.36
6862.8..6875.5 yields 12.86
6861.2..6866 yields 12.87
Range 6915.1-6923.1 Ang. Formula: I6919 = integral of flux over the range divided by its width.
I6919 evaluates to 13.3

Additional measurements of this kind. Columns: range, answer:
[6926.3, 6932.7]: 13.1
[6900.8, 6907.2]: 13.5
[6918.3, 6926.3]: 13.3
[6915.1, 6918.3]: 13.3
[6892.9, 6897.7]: 13.5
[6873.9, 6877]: 12.8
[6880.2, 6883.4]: 12.8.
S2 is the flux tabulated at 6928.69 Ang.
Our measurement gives 13.14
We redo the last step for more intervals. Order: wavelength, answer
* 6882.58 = 12.9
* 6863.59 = 12.97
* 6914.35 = 13.32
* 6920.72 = 13.3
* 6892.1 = 13.36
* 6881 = 12.8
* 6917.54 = 13.34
